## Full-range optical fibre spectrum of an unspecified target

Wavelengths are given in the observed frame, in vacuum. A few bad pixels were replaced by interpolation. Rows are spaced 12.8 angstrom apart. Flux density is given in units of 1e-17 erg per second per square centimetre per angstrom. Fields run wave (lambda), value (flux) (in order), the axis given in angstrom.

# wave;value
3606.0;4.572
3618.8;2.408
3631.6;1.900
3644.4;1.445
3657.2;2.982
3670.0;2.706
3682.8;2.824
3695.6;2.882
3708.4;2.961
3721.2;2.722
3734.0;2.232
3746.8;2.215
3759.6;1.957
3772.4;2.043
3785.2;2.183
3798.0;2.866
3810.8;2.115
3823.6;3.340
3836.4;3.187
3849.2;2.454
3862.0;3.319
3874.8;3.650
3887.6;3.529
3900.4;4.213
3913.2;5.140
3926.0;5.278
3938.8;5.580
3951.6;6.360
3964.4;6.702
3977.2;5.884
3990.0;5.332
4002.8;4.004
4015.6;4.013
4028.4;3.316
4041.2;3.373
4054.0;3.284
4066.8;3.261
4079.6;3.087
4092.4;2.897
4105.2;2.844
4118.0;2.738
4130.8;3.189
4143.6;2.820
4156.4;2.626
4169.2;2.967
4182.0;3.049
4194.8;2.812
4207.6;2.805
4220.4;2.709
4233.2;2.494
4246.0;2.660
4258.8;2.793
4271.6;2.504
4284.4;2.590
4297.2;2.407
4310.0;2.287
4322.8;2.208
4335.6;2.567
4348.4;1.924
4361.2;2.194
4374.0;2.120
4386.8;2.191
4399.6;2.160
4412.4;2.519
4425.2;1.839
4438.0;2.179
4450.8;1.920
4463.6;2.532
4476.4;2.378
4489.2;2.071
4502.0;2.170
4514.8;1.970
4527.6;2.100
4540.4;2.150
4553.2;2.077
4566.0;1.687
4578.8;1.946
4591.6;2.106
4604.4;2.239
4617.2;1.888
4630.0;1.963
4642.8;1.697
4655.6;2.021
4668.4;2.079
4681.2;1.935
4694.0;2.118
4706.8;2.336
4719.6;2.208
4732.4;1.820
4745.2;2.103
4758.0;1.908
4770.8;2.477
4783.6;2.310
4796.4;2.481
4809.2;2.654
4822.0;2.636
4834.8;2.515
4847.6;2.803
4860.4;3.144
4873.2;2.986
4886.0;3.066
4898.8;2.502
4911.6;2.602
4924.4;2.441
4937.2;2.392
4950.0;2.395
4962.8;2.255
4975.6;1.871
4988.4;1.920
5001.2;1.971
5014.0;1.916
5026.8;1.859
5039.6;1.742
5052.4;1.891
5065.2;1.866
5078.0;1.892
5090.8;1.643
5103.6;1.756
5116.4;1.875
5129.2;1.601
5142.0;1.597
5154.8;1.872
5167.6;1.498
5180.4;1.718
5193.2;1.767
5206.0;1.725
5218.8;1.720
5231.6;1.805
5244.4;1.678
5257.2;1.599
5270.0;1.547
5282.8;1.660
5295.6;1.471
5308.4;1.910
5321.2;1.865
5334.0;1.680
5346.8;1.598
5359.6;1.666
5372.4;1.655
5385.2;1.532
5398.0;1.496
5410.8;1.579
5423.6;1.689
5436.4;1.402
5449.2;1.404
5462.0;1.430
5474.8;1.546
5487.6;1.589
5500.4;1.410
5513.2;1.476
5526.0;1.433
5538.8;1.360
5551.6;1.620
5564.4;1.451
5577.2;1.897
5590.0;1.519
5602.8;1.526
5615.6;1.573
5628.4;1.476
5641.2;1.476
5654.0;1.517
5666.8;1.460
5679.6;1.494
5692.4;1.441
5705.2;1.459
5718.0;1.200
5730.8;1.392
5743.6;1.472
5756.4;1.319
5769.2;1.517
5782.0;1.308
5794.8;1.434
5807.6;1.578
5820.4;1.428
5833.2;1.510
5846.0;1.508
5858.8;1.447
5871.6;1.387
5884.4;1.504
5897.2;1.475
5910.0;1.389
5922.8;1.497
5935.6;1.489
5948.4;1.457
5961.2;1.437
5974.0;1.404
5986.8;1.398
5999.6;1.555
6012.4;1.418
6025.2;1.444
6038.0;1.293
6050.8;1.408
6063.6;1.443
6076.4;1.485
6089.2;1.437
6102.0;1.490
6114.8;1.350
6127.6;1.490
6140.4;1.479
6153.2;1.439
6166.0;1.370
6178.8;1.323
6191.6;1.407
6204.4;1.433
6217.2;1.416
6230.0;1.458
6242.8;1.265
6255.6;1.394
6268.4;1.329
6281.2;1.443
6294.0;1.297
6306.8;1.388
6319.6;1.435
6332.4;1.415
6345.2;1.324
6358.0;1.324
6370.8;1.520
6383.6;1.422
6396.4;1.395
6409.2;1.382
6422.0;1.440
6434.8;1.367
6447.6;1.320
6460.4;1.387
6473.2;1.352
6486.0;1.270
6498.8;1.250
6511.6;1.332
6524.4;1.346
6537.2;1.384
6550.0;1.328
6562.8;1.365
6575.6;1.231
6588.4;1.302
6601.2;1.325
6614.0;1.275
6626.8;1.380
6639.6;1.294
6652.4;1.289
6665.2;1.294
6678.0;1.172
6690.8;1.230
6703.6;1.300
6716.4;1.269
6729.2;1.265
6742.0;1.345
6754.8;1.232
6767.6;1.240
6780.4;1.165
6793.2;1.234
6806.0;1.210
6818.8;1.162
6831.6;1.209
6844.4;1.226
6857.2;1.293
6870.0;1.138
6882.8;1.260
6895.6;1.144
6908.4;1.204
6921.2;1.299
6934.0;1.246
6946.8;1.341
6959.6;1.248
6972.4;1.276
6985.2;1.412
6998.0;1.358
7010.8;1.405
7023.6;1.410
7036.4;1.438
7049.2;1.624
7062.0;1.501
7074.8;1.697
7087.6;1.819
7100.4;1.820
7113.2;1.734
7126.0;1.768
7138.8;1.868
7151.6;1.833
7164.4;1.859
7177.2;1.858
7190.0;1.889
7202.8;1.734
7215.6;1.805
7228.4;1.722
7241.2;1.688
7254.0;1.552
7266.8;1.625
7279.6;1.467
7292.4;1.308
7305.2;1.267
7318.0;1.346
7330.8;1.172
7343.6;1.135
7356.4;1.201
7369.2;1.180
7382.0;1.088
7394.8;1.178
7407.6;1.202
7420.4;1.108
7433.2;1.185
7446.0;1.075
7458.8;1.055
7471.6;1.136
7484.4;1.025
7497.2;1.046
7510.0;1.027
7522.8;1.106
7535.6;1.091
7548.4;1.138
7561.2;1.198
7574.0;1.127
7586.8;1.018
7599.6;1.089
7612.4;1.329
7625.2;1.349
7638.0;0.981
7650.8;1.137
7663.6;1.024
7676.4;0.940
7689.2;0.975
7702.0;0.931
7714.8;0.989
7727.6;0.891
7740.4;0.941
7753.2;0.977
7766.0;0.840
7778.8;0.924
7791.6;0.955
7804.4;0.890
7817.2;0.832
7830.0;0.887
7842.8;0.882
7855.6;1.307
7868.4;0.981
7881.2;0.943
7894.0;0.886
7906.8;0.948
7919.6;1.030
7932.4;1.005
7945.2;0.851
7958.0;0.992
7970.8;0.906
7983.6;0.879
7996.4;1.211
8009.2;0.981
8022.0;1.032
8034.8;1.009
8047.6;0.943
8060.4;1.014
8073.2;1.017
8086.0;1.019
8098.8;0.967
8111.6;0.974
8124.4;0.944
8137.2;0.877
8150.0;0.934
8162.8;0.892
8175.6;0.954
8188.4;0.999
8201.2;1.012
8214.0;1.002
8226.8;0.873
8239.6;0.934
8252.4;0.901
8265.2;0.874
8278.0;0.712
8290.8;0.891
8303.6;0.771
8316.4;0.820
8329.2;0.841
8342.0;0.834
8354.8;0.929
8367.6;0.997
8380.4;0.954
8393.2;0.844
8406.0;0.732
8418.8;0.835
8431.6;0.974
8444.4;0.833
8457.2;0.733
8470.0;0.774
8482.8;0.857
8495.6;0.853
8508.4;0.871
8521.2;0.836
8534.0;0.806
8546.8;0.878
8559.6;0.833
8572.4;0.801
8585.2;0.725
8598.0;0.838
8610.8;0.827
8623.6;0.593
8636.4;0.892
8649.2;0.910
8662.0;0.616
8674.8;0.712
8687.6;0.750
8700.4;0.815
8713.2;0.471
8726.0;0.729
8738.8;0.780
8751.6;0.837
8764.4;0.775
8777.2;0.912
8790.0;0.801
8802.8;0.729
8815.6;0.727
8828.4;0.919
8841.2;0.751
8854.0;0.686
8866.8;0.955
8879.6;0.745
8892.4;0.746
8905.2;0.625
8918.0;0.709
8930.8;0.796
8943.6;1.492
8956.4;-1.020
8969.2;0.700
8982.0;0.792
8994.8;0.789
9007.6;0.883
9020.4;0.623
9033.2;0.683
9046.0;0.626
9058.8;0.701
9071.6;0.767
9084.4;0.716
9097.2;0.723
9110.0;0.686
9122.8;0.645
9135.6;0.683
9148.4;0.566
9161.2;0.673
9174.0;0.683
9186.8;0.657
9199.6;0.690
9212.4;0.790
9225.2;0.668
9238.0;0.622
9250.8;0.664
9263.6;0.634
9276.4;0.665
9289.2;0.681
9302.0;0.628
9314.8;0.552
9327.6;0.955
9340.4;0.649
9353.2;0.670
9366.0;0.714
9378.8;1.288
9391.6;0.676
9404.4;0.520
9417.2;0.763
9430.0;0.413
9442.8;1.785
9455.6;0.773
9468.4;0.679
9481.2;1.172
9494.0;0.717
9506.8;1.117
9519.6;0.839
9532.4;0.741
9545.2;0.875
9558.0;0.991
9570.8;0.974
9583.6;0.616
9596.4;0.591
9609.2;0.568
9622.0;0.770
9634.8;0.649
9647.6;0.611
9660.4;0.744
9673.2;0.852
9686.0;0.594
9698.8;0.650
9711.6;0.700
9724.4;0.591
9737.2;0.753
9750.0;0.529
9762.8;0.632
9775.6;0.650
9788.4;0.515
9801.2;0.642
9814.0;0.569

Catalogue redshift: 1.56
